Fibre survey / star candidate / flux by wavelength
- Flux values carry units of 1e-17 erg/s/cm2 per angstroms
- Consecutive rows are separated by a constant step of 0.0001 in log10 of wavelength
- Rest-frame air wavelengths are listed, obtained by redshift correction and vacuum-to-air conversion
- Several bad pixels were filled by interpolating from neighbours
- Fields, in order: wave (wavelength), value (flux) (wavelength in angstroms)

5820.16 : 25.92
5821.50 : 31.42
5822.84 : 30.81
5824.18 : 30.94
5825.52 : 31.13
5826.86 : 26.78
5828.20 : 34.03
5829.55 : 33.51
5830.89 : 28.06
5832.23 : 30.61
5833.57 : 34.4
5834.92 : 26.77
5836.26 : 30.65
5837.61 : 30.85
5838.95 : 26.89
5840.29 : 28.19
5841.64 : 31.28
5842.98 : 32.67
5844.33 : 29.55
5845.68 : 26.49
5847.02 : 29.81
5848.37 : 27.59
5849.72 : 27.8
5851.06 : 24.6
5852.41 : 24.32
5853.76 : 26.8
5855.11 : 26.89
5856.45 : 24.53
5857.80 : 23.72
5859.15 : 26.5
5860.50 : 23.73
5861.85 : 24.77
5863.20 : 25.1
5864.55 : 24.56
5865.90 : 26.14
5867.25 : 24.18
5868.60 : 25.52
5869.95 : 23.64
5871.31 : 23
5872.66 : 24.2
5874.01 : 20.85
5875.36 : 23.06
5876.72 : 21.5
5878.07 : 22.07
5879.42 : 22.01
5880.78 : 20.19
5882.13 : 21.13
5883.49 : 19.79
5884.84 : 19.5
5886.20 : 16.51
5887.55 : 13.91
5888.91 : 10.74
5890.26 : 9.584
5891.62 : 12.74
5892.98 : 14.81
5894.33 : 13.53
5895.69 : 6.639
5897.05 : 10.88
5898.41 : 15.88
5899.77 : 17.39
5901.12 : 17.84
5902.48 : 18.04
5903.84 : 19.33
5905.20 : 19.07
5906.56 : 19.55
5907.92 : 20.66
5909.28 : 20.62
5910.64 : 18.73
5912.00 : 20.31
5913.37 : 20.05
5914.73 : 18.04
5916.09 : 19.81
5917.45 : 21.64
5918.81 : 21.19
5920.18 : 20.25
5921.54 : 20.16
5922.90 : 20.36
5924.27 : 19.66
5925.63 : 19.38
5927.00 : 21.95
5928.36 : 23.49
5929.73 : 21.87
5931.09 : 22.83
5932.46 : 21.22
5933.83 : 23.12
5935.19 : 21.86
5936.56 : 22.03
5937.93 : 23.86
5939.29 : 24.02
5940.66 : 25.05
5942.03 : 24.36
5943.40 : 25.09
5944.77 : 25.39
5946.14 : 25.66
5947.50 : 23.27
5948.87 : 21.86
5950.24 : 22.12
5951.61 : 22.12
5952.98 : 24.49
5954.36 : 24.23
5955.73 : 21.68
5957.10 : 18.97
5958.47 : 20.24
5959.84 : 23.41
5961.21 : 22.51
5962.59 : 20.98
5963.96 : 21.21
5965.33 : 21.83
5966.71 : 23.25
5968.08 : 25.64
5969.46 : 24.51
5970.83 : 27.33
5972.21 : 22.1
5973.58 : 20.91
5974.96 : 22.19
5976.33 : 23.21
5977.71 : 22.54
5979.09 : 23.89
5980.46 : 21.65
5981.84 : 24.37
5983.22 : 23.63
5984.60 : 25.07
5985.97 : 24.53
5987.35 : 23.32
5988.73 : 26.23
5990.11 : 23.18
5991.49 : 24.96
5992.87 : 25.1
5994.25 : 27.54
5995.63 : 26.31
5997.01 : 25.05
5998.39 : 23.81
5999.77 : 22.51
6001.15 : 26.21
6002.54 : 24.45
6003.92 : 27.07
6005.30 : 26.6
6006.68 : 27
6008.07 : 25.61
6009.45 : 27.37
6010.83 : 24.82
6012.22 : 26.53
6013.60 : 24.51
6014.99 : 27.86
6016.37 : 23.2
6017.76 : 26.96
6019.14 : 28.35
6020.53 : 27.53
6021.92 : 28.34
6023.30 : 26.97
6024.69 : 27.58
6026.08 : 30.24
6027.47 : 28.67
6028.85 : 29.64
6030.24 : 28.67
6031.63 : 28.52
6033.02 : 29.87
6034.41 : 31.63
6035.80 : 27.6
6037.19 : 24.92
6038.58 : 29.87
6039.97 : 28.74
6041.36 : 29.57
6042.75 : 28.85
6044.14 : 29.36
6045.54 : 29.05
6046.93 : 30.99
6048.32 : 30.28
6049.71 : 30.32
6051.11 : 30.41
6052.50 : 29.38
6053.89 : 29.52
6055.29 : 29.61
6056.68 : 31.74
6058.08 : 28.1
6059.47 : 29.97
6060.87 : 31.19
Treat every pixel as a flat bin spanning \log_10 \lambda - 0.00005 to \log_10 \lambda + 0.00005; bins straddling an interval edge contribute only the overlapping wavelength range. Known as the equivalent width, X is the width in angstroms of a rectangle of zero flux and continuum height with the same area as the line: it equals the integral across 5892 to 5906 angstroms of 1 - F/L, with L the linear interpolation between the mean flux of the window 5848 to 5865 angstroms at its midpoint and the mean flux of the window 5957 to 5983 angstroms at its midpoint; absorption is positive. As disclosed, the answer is 5.21 angstroms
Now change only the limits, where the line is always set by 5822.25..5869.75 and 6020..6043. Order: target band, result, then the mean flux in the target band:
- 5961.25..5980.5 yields 3.7 angstroms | 23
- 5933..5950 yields 2.8 angstroms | 23.7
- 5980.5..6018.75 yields 4.4 angstroms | 25.3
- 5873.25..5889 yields 4.8 angstroms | 19.6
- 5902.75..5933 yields 8.4 angstroms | 20.4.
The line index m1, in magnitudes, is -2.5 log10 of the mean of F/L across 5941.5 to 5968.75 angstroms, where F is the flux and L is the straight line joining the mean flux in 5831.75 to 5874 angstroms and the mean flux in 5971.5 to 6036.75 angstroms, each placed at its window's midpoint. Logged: 0.14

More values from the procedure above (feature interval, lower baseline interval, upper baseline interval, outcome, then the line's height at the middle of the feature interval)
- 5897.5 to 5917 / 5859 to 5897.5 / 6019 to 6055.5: 0.133 mag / 21.3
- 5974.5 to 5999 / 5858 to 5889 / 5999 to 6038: 0.075 mag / 26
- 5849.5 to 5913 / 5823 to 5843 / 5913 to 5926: 0.218 mag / 24.6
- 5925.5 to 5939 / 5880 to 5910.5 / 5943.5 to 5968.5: -0.106 mag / 20.2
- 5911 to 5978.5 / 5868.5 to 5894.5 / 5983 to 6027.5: 0.009 mag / 22.5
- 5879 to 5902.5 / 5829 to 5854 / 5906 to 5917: 0.410 mag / 22.5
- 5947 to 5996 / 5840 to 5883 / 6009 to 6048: 0.163 mag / 27.1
